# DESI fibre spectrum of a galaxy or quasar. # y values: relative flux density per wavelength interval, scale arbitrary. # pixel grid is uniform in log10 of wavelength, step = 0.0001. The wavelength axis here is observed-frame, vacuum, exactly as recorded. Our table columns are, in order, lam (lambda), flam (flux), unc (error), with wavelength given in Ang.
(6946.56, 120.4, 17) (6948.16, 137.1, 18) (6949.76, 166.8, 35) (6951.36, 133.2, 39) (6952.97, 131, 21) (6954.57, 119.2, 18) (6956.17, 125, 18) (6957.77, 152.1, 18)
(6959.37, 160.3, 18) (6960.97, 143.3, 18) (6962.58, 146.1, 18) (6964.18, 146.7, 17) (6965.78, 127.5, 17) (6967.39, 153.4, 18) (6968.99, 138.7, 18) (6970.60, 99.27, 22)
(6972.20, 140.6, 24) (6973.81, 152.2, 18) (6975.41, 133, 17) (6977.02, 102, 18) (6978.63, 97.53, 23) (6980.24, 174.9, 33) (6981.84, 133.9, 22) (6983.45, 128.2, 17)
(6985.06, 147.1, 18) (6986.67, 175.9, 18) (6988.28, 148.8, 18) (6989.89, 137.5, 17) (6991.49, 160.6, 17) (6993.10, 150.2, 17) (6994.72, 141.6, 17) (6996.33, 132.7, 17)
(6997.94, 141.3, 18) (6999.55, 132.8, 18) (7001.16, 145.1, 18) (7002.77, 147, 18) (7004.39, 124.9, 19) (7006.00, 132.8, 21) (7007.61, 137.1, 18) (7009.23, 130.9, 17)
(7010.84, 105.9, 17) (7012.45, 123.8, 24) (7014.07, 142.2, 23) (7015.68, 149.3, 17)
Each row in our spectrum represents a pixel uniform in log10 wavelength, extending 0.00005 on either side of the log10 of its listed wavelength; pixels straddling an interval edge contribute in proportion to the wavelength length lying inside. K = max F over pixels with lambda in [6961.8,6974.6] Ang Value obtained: 153.4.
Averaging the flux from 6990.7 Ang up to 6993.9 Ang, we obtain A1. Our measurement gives 155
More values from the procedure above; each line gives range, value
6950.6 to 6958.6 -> 132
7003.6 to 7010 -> 131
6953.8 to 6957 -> 123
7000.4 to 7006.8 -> 137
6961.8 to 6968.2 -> 144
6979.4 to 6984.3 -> 145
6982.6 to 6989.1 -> 150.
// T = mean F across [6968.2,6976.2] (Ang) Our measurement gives 133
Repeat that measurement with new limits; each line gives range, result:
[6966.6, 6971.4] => 130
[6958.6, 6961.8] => 151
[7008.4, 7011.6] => 119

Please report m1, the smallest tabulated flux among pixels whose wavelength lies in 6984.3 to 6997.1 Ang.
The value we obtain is 132.7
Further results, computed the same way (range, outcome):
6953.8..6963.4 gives 119.2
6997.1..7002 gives 132.8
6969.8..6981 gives 97.53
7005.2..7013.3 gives 105.9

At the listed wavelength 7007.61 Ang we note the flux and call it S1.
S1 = 137.1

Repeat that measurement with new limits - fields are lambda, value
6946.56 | 120.4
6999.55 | 132.8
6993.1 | 150.2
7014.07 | 142.2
